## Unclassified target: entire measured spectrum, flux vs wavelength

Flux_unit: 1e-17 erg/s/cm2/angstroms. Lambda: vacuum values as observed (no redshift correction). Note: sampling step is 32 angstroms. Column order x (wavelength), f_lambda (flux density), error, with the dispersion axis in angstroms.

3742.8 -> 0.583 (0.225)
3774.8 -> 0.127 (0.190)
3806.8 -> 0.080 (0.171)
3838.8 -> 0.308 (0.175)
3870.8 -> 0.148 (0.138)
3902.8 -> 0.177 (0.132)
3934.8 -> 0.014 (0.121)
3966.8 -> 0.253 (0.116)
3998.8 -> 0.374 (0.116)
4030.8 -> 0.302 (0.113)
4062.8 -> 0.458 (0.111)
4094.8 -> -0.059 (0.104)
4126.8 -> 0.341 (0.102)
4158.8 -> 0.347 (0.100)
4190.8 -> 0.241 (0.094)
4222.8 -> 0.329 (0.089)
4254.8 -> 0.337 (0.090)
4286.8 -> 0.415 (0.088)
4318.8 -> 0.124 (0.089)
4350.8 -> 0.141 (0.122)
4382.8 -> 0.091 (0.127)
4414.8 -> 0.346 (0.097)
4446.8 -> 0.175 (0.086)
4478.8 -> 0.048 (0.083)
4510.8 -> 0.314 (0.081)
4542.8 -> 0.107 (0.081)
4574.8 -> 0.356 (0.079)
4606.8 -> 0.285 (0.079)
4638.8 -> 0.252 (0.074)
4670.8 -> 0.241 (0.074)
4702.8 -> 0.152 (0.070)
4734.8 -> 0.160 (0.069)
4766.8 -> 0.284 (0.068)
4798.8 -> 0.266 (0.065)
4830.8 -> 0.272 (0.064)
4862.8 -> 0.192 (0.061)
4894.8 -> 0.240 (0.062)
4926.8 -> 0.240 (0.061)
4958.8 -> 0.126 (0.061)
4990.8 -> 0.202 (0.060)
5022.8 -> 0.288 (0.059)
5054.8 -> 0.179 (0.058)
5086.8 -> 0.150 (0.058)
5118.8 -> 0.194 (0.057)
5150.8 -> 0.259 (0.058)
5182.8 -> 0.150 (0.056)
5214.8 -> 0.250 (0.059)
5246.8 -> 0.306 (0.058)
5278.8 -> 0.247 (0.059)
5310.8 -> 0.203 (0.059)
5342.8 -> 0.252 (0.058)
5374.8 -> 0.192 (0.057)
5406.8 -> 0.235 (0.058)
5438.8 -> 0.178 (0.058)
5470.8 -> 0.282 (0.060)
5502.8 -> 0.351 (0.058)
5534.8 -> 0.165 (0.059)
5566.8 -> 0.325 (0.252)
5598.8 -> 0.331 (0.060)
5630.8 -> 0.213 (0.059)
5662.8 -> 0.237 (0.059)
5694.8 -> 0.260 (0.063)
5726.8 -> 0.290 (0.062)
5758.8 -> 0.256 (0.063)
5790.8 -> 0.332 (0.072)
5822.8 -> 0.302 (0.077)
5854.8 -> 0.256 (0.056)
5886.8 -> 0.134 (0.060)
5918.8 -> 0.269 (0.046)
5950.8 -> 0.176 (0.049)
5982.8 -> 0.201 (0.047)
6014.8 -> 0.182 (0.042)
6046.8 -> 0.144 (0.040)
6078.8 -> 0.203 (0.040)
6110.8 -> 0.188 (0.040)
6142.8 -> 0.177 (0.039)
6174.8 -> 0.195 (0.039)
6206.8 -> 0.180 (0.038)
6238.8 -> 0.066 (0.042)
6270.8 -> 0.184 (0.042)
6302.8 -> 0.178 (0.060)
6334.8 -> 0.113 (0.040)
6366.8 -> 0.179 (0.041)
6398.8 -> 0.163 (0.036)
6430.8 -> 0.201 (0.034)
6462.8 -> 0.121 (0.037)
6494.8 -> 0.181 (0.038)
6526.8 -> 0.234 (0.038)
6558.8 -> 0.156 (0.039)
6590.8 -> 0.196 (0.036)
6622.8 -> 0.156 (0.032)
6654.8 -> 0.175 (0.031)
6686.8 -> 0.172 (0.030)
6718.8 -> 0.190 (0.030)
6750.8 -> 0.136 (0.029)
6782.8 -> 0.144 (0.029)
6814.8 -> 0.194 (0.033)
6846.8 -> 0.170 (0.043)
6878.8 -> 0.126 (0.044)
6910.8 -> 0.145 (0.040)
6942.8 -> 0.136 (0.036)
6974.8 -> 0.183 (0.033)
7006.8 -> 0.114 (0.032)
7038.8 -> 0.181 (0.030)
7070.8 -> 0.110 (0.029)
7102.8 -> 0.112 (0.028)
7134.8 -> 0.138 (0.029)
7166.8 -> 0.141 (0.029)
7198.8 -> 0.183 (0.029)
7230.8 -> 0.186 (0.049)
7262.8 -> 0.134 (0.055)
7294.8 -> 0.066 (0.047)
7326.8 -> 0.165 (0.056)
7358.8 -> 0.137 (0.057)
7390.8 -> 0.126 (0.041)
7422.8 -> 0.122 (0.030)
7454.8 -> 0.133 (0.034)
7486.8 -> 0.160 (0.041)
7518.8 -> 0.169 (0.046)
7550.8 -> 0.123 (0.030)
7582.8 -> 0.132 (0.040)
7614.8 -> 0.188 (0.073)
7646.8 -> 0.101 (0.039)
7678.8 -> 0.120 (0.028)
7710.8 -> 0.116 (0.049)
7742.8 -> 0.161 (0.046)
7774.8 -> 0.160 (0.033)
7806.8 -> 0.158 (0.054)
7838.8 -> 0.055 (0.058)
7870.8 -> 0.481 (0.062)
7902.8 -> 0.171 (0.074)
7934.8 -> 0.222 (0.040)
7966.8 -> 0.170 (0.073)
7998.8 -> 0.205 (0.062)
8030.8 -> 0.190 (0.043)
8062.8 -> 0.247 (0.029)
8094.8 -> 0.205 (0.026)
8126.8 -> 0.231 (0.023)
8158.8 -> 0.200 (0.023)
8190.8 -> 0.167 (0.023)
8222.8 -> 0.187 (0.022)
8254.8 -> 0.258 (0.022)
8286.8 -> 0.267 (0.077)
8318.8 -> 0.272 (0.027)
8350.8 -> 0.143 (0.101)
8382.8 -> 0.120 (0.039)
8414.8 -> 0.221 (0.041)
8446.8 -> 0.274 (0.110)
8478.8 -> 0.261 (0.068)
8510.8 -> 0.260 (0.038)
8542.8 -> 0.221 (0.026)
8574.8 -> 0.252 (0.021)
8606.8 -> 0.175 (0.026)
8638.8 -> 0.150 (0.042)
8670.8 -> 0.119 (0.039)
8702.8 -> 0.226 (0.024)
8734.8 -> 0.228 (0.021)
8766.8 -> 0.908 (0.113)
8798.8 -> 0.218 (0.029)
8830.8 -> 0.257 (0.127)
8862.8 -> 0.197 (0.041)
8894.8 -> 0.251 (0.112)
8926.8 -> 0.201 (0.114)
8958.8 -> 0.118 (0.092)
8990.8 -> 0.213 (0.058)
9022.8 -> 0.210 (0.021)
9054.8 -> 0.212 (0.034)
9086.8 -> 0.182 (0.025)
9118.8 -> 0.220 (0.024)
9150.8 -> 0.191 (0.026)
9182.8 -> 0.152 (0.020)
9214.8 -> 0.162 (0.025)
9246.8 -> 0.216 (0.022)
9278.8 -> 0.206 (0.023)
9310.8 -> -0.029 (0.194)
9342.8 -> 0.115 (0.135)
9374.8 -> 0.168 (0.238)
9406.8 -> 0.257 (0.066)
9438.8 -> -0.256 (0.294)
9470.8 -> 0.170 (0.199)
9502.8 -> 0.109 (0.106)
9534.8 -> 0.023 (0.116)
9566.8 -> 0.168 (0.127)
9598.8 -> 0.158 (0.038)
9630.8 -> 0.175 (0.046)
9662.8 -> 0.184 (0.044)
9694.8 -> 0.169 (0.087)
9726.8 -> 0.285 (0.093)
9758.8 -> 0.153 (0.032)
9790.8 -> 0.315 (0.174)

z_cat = 1.109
